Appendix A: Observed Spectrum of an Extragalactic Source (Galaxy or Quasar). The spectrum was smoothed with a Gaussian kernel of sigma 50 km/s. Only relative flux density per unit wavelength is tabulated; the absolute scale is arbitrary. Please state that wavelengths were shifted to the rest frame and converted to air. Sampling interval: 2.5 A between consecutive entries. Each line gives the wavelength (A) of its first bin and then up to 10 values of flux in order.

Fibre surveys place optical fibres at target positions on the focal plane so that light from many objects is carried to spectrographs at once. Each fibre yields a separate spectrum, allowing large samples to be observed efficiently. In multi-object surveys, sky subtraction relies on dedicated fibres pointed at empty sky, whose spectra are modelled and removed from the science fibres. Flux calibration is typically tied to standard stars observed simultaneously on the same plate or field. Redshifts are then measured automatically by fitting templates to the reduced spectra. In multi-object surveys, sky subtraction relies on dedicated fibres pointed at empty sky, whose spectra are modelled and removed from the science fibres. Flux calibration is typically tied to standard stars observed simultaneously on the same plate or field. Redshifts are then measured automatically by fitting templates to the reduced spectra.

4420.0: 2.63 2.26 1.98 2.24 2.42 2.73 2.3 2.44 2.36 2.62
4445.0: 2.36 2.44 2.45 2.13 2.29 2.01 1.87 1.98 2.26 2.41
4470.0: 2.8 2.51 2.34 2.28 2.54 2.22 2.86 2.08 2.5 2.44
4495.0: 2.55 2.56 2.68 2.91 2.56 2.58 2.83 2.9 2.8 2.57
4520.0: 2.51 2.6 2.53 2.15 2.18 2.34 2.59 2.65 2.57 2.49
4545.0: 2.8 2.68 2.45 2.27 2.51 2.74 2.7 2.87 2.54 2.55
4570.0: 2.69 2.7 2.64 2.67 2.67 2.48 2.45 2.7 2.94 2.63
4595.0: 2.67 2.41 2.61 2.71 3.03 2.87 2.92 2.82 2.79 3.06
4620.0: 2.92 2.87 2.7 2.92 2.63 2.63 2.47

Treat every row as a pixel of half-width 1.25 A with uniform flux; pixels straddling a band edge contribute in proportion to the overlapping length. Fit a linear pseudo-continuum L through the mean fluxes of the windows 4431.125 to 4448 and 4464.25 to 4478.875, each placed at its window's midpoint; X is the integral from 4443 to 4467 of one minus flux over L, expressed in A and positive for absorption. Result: 2.3 A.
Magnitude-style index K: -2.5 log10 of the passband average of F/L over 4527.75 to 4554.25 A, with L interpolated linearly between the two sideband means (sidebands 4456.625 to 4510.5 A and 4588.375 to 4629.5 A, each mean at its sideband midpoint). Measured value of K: 0.05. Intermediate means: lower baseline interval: 2.44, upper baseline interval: 2.8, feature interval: 2.49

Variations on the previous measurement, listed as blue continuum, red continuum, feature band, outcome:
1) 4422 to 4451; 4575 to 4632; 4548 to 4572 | 0.02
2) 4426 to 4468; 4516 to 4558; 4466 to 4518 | -0.07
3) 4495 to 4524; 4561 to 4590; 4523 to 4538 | 0.11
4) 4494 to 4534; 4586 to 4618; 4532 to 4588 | 0.03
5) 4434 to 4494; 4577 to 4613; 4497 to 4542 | -0.03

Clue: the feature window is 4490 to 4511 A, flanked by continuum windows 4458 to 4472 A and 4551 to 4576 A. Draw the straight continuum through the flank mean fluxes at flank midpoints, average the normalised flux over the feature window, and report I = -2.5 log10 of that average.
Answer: -0.10 mag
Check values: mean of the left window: 2.26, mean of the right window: 2.62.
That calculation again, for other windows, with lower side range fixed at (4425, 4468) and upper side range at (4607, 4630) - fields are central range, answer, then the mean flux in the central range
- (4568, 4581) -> 0.021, 2.67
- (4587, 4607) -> 0.029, 2.72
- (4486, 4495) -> 0.028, 2.38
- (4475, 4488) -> 0.003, 2.41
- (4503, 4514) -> -0.095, 2.73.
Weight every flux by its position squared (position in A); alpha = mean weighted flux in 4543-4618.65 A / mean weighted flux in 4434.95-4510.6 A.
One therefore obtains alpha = 1.16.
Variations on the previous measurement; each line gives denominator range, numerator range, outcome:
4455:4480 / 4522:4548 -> 1.13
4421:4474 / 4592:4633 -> 1.28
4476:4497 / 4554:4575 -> 1.13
